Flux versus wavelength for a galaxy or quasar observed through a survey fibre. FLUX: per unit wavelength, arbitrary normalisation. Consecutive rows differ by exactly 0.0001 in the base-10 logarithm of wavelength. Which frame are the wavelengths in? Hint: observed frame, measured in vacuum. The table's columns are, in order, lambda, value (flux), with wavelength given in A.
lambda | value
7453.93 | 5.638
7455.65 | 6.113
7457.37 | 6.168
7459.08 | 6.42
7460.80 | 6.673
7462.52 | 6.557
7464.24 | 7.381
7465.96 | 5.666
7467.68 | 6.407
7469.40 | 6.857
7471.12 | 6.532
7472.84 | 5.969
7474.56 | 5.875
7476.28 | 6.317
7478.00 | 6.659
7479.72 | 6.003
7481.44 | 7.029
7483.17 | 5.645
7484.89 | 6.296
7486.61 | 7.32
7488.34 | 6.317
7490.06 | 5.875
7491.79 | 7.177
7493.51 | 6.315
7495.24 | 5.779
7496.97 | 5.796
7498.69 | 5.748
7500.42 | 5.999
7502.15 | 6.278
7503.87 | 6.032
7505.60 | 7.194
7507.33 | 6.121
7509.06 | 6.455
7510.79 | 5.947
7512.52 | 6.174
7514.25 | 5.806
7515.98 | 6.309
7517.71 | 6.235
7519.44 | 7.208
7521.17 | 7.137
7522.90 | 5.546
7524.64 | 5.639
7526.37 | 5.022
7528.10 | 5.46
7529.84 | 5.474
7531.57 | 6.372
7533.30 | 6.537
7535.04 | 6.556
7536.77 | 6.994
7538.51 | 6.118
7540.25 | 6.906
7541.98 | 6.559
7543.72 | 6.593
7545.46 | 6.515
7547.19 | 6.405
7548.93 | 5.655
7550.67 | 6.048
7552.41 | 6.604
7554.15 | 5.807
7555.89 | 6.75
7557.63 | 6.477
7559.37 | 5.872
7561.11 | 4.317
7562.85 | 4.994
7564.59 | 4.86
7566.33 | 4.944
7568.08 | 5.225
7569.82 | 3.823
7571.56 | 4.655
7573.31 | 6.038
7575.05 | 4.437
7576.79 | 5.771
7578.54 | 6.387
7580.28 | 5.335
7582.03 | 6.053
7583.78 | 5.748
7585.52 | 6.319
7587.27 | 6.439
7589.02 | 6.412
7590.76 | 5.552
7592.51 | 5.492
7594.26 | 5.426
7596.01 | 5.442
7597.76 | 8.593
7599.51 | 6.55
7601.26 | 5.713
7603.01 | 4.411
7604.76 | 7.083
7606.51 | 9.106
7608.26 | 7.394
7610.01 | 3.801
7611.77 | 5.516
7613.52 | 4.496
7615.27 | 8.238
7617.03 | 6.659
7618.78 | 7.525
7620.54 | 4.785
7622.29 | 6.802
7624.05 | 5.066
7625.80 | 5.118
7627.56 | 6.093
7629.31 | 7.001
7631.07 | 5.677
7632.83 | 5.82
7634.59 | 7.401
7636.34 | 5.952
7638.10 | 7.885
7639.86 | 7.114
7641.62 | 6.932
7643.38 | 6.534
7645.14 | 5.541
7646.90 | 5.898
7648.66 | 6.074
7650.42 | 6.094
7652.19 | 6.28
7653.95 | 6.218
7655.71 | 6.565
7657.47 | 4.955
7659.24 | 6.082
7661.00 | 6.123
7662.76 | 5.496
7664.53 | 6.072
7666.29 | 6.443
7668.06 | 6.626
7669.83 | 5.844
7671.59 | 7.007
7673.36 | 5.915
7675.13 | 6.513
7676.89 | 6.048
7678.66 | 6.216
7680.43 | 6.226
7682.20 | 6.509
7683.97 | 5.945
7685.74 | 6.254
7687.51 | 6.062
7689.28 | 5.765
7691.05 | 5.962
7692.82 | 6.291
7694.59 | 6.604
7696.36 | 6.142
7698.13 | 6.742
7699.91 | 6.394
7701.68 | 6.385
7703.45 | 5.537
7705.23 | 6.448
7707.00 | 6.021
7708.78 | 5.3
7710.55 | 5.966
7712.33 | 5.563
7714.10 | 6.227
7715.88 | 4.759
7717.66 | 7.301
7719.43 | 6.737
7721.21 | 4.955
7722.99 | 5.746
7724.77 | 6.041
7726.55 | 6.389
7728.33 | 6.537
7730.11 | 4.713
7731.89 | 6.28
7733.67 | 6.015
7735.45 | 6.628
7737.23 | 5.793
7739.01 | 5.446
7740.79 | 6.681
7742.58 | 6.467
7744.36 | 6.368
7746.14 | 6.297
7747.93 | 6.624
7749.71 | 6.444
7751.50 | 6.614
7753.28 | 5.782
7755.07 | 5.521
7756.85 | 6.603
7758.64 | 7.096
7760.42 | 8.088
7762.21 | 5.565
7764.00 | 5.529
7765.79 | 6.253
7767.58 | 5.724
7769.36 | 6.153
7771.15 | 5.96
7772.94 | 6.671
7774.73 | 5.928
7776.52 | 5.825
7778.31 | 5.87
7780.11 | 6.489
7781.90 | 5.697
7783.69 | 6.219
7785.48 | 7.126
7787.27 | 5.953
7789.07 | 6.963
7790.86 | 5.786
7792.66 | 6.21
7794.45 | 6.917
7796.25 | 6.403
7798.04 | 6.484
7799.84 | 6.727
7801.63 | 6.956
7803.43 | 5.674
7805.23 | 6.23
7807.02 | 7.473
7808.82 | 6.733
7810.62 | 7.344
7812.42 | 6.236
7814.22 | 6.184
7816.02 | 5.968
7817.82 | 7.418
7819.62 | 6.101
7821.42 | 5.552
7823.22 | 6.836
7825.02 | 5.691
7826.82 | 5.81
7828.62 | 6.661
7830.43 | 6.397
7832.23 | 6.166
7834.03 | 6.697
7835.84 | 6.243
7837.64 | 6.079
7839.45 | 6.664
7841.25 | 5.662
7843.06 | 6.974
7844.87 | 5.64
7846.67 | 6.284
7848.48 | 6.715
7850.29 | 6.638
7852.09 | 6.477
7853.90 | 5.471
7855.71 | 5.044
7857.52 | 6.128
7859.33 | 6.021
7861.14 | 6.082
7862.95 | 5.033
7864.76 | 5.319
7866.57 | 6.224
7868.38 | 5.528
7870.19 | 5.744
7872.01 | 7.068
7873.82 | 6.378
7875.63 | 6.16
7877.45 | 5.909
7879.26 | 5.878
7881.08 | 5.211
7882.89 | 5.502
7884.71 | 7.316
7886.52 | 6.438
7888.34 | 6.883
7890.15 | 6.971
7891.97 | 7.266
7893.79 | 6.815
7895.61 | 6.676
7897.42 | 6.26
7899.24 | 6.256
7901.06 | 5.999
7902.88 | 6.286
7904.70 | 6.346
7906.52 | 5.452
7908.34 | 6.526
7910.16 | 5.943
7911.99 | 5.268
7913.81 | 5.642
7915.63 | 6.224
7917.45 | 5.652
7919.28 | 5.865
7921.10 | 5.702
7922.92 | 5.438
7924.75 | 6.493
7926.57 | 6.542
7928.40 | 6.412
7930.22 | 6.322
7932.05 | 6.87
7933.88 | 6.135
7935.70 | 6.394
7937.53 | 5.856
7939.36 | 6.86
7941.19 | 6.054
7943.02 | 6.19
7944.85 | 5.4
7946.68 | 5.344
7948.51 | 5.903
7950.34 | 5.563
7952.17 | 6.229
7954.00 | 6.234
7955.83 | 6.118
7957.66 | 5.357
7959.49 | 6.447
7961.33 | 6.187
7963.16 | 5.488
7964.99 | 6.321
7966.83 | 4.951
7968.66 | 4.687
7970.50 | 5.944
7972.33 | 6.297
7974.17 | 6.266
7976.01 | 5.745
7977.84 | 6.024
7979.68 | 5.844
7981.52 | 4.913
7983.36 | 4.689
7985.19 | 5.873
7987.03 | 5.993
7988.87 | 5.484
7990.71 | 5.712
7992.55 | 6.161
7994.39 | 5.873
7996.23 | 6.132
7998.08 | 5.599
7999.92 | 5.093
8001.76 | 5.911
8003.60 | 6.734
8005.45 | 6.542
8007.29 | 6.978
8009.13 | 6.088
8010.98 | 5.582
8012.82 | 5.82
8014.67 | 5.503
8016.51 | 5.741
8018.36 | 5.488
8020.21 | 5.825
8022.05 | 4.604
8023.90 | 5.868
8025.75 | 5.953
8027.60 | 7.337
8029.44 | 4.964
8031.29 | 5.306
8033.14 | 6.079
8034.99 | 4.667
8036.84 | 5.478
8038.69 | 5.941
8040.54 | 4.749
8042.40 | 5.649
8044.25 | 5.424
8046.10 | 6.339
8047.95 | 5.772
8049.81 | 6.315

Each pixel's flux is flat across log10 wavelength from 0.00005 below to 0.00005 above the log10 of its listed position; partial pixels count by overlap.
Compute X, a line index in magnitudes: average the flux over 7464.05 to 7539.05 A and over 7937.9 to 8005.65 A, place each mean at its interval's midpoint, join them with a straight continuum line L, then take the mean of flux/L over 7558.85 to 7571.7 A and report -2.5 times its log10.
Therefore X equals 0.27 mag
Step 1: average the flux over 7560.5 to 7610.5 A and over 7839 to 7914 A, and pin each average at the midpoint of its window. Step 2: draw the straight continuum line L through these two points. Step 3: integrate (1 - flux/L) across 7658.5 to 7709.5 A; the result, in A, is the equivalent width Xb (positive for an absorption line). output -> -2.5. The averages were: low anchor 5.76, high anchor 6.15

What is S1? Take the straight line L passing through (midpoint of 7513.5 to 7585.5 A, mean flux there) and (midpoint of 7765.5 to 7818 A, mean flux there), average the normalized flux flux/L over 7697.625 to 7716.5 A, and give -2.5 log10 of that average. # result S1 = 0.05 mag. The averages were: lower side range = 5.89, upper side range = 6.37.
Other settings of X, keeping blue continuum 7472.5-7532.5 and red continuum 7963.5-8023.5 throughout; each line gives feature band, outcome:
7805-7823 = -0.11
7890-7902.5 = -0.13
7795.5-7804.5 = -0.09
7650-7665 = 0.01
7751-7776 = -0.05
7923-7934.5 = -0.10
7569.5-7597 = 0.09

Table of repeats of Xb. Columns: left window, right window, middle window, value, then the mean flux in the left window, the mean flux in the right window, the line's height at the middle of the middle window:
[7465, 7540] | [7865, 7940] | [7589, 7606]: 0.3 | 6.24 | 6.2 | 6.23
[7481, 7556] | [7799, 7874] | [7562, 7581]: 3.4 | 6.26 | 6.24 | 6.25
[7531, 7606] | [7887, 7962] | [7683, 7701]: -0.6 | 5.94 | 6.16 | 6.01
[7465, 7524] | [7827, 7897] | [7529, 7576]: 3.4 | 6.29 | 6.22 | 6.28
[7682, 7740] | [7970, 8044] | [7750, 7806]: -3.0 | 6.04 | 5.76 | 5.98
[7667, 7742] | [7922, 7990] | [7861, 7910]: -1.9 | 6.11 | 5.91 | 5.97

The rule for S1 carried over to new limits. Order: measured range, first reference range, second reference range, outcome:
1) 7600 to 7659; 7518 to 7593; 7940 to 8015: -0.06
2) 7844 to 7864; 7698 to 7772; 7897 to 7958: 0.02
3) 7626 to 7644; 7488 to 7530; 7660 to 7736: -0.08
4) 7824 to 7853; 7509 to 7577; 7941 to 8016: -0.08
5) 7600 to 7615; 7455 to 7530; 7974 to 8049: 0.02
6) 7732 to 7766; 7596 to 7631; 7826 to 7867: -0.02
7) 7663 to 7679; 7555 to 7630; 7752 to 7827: -0.04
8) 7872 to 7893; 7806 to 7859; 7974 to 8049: -0.04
